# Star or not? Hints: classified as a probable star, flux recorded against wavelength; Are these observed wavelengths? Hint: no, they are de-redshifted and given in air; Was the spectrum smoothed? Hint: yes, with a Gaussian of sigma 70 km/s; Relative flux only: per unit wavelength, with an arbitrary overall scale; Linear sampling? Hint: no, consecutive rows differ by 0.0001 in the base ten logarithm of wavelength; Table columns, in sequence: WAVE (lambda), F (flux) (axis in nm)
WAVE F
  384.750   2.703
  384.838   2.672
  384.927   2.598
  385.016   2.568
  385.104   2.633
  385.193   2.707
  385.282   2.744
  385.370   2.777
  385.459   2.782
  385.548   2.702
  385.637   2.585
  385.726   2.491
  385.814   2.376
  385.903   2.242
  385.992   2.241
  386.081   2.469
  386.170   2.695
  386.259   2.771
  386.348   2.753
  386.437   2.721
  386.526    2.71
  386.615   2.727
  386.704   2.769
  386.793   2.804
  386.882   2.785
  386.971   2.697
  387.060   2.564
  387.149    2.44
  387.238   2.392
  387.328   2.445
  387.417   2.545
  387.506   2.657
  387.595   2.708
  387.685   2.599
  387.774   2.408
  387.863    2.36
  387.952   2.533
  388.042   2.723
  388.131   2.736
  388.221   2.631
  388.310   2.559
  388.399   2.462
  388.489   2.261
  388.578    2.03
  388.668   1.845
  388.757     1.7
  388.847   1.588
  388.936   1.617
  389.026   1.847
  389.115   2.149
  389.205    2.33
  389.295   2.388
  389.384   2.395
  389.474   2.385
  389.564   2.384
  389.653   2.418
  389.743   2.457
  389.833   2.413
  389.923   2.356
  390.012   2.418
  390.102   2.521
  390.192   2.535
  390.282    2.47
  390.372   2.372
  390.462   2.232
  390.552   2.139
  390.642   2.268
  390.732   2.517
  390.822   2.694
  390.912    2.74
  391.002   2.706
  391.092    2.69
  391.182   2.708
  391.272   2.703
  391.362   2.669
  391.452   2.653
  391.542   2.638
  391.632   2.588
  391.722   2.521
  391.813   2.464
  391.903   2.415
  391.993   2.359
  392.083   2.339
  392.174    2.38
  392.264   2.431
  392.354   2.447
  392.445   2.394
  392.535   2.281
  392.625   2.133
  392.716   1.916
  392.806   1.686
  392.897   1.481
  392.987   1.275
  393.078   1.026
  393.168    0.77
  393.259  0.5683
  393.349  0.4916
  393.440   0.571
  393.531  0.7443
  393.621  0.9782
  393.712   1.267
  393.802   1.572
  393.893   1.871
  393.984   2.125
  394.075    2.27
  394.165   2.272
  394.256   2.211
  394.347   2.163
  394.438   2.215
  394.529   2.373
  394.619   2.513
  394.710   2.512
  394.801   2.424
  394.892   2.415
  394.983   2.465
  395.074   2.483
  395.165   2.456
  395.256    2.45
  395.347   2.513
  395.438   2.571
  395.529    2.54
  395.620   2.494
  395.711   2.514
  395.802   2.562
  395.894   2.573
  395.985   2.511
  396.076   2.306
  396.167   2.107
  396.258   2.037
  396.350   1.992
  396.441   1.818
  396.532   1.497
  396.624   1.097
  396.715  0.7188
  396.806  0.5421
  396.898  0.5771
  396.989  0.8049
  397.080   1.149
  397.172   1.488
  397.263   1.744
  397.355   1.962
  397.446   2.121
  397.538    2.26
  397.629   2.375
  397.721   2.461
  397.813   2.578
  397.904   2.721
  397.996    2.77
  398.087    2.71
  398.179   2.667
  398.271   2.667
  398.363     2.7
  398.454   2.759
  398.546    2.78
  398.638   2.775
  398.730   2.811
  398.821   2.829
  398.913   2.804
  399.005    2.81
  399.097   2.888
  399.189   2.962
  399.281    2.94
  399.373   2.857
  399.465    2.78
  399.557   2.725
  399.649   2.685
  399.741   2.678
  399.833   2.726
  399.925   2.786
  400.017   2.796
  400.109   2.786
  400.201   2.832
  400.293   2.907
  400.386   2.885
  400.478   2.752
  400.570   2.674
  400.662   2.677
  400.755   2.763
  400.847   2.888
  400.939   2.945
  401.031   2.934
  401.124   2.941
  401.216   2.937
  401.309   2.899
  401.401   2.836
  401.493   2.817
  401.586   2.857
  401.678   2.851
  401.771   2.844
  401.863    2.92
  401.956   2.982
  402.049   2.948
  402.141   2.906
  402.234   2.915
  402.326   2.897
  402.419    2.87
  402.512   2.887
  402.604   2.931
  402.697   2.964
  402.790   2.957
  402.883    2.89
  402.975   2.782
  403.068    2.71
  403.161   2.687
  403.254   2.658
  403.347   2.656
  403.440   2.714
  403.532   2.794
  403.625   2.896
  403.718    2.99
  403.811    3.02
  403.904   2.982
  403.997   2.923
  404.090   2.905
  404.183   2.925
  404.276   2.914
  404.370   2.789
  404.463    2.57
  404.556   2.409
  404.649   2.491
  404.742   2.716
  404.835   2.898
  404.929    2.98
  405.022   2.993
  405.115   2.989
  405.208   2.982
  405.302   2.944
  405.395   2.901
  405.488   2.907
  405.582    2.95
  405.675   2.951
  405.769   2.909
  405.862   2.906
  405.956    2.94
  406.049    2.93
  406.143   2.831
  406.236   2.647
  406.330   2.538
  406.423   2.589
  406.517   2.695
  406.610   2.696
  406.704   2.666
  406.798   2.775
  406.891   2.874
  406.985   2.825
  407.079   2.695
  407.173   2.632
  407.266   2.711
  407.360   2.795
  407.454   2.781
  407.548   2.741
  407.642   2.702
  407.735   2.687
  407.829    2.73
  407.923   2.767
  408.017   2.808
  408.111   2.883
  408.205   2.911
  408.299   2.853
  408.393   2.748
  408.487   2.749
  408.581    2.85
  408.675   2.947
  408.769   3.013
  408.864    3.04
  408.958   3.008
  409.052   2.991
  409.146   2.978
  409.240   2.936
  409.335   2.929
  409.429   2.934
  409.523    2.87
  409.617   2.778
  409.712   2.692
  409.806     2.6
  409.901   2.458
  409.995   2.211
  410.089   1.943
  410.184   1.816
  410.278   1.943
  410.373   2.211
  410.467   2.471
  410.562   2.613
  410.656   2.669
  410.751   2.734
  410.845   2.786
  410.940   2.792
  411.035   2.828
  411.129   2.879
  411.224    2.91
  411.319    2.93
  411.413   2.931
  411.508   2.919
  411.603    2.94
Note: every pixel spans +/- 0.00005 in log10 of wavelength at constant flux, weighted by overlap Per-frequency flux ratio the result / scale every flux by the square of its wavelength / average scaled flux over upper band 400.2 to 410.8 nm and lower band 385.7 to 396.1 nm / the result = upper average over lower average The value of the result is 1.31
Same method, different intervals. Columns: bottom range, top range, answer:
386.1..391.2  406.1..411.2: 1.22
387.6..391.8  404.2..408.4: 1.26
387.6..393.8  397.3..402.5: 1.35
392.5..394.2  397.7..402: 2.03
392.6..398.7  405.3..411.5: 1.48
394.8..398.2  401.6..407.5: 1.41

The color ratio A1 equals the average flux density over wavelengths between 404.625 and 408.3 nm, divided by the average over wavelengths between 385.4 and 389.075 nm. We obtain 1.14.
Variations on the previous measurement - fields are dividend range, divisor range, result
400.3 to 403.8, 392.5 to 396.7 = 1.48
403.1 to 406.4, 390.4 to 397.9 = 1.38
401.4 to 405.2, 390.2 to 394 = 1.40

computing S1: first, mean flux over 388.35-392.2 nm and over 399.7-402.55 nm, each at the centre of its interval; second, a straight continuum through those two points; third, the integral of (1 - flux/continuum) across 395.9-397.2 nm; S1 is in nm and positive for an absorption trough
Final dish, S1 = 0.56 nm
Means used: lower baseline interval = 2.37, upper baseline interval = 2.85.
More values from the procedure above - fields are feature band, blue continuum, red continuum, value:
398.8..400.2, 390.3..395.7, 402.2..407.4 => -0.16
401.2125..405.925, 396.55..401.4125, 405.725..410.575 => -0.49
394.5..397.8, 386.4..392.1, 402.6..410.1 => 0.70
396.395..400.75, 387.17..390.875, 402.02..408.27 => 0.43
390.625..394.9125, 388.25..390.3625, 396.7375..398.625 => 0.23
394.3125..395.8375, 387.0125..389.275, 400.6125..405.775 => 0.07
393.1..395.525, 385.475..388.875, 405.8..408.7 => 0.65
